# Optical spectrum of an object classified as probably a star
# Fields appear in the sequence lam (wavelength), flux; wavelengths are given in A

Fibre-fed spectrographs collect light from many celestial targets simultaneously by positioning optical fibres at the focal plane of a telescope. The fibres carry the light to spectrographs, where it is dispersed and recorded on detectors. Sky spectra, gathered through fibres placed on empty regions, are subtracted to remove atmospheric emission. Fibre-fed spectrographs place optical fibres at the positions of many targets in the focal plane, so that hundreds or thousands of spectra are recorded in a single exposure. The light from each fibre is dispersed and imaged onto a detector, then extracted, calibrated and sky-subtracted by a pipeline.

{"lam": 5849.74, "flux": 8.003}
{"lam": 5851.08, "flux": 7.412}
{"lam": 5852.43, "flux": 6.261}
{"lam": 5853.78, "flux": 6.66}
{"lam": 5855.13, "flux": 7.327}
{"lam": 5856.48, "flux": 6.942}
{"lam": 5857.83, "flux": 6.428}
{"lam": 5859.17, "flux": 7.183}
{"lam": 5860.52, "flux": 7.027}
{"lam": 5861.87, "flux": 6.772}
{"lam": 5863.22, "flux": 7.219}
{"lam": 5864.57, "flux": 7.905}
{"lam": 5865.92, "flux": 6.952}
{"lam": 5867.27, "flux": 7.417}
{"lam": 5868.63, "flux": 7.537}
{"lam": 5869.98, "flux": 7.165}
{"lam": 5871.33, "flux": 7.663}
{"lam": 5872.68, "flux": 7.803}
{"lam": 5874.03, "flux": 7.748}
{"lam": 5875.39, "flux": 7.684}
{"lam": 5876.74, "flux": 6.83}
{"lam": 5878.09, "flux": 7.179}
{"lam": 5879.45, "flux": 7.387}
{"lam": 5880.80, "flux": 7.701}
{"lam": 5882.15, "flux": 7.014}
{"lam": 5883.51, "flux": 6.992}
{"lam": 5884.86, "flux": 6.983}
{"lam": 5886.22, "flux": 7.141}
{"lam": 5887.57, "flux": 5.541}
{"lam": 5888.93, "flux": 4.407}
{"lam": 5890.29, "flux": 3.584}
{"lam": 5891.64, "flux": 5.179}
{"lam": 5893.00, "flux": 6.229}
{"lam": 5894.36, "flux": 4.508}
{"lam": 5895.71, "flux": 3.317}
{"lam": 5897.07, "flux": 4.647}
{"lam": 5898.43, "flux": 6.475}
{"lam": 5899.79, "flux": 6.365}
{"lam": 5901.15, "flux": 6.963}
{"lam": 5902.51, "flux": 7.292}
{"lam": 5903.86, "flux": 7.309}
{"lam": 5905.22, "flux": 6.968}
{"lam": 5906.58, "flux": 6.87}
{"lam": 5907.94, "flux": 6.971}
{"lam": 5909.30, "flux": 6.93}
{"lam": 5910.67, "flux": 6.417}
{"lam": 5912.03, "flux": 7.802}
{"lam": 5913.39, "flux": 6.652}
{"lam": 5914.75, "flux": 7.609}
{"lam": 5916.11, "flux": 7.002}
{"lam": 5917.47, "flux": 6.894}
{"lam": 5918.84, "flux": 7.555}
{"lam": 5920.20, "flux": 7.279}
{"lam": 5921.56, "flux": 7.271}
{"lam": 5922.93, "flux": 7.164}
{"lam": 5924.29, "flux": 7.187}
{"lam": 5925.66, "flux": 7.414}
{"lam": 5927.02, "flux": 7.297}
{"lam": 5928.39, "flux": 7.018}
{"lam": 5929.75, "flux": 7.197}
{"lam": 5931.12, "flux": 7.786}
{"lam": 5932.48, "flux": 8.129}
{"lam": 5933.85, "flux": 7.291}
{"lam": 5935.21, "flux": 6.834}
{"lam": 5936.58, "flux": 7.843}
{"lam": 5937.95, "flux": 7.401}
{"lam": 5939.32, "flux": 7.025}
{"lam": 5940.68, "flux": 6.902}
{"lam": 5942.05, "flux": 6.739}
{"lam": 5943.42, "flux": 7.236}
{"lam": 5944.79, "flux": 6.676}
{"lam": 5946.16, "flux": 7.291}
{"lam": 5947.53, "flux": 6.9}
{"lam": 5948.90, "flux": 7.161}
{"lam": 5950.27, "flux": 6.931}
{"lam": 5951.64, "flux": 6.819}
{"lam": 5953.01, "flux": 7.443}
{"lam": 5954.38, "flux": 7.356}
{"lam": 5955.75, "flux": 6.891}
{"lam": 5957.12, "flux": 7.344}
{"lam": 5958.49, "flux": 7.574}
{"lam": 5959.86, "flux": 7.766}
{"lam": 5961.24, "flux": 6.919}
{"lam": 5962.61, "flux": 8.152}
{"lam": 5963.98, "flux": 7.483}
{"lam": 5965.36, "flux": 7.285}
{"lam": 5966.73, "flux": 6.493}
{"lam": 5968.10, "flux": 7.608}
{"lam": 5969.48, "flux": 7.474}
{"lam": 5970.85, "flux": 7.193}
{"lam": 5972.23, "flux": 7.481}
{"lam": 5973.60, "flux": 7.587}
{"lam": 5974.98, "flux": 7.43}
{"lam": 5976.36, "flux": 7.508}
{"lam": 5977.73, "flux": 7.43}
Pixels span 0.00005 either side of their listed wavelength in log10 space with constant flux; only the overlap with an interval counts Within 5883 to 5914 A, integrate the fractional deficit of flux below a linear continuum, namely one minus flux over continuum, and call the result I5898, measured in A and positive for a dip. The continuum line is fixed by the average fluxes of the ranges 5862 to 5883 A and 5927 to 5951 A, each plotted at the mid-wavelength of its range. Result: 4.9 A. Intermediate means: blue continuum 7.39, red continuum 7.2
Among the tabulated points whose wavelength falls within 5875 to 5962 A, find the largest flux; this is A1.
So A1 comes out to 8.129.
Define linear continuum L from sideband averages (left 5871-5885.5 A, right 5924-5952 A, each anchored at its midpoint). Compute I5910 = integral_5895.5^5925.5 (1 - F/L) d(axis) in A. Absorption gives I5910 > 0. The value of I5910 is 1.79 A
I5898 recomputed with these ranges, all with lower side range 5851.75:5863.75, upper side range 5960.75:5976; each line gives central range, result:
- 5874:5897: 2.87 A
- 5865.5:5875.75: -0.86 A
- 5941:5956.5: 0.53 A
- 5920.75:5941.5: -0.31 A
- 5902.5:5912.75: 0.06 A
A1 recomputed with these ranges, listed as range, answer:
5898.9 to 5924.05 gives 7.802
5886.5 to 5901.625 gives 6.963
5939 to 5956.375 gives 7.443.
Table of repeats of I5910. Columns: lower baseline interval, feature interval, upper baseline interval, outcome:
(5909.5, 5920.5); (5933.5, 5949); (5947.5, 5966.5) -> 0.3 A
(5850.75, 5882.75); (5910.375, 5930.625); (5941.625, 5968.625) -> 0.0 A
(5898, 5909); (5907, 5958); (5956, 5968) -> -0.3 A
